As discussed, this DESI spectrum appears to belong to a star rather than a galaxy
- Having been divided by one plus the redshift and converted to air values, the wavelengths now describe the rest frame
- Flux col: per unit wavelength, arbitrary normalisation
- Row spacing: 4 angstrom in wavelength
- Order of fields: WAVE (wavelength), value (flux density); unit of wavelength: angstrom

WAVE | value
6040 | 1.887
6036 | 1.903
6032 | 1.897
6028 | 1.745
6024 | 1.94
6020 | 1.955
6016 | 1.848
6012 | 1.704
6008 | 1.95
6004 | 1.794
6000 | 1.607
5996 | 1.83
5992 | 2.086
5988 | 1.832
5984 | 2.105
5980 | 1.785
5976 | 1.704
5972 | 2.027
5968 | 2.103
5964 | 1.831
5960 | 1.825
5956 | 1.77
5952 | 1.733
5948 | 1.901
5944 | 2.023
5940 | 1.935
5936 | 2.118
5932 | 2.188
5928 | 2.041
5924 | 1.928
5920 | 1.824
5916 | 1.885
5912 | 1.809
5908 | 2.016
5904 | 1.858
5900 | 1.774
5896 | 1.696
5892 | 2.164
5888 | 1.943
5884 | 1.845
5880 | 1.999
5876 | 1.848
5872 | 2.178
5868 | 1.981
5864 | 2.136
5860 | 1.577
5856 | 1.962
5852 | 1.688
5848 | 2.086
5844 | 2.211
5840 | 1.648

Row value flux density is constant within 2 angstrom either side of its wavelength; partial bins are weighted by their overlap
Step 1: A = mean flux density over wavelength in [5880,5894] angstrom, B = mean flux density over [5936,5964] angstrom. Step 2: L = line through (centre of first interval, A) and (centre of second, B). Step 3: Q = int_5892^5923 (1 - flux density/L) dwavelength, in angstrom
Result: 1.4 angstrom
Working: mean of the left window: 1.99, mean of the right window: 1.88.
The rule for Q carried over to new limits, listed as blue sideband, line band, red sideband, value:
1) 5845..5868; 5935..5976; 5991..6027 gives -0.9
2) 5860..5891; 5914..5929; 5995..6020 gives 0.0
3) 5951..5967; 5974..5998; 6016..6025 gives -0.4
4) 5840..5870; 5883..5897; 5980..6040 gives -0.1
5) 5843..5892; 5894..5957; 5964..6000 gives 0.8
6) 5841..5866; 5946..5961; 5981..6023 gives 0.7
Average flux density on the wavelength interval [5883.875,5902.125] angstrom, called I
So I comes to 1.89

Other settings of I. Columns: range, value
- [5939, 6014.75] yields 1.87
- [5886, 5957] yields 1.92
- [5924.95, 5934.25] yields 2.09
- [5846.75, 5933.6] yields 1.93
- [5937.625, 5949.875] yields 1.96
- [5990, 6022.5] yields 1.85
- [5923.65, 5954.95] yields 1.98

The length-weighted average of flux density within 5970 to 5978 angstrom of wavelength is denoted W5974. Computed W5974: 1.87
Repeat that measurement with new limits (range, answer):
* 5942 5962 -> 1.85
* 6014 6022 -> 1.9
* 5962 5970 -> 1.97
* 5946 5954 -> 1.82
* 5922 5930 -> 1.98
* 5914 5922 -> 1.85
